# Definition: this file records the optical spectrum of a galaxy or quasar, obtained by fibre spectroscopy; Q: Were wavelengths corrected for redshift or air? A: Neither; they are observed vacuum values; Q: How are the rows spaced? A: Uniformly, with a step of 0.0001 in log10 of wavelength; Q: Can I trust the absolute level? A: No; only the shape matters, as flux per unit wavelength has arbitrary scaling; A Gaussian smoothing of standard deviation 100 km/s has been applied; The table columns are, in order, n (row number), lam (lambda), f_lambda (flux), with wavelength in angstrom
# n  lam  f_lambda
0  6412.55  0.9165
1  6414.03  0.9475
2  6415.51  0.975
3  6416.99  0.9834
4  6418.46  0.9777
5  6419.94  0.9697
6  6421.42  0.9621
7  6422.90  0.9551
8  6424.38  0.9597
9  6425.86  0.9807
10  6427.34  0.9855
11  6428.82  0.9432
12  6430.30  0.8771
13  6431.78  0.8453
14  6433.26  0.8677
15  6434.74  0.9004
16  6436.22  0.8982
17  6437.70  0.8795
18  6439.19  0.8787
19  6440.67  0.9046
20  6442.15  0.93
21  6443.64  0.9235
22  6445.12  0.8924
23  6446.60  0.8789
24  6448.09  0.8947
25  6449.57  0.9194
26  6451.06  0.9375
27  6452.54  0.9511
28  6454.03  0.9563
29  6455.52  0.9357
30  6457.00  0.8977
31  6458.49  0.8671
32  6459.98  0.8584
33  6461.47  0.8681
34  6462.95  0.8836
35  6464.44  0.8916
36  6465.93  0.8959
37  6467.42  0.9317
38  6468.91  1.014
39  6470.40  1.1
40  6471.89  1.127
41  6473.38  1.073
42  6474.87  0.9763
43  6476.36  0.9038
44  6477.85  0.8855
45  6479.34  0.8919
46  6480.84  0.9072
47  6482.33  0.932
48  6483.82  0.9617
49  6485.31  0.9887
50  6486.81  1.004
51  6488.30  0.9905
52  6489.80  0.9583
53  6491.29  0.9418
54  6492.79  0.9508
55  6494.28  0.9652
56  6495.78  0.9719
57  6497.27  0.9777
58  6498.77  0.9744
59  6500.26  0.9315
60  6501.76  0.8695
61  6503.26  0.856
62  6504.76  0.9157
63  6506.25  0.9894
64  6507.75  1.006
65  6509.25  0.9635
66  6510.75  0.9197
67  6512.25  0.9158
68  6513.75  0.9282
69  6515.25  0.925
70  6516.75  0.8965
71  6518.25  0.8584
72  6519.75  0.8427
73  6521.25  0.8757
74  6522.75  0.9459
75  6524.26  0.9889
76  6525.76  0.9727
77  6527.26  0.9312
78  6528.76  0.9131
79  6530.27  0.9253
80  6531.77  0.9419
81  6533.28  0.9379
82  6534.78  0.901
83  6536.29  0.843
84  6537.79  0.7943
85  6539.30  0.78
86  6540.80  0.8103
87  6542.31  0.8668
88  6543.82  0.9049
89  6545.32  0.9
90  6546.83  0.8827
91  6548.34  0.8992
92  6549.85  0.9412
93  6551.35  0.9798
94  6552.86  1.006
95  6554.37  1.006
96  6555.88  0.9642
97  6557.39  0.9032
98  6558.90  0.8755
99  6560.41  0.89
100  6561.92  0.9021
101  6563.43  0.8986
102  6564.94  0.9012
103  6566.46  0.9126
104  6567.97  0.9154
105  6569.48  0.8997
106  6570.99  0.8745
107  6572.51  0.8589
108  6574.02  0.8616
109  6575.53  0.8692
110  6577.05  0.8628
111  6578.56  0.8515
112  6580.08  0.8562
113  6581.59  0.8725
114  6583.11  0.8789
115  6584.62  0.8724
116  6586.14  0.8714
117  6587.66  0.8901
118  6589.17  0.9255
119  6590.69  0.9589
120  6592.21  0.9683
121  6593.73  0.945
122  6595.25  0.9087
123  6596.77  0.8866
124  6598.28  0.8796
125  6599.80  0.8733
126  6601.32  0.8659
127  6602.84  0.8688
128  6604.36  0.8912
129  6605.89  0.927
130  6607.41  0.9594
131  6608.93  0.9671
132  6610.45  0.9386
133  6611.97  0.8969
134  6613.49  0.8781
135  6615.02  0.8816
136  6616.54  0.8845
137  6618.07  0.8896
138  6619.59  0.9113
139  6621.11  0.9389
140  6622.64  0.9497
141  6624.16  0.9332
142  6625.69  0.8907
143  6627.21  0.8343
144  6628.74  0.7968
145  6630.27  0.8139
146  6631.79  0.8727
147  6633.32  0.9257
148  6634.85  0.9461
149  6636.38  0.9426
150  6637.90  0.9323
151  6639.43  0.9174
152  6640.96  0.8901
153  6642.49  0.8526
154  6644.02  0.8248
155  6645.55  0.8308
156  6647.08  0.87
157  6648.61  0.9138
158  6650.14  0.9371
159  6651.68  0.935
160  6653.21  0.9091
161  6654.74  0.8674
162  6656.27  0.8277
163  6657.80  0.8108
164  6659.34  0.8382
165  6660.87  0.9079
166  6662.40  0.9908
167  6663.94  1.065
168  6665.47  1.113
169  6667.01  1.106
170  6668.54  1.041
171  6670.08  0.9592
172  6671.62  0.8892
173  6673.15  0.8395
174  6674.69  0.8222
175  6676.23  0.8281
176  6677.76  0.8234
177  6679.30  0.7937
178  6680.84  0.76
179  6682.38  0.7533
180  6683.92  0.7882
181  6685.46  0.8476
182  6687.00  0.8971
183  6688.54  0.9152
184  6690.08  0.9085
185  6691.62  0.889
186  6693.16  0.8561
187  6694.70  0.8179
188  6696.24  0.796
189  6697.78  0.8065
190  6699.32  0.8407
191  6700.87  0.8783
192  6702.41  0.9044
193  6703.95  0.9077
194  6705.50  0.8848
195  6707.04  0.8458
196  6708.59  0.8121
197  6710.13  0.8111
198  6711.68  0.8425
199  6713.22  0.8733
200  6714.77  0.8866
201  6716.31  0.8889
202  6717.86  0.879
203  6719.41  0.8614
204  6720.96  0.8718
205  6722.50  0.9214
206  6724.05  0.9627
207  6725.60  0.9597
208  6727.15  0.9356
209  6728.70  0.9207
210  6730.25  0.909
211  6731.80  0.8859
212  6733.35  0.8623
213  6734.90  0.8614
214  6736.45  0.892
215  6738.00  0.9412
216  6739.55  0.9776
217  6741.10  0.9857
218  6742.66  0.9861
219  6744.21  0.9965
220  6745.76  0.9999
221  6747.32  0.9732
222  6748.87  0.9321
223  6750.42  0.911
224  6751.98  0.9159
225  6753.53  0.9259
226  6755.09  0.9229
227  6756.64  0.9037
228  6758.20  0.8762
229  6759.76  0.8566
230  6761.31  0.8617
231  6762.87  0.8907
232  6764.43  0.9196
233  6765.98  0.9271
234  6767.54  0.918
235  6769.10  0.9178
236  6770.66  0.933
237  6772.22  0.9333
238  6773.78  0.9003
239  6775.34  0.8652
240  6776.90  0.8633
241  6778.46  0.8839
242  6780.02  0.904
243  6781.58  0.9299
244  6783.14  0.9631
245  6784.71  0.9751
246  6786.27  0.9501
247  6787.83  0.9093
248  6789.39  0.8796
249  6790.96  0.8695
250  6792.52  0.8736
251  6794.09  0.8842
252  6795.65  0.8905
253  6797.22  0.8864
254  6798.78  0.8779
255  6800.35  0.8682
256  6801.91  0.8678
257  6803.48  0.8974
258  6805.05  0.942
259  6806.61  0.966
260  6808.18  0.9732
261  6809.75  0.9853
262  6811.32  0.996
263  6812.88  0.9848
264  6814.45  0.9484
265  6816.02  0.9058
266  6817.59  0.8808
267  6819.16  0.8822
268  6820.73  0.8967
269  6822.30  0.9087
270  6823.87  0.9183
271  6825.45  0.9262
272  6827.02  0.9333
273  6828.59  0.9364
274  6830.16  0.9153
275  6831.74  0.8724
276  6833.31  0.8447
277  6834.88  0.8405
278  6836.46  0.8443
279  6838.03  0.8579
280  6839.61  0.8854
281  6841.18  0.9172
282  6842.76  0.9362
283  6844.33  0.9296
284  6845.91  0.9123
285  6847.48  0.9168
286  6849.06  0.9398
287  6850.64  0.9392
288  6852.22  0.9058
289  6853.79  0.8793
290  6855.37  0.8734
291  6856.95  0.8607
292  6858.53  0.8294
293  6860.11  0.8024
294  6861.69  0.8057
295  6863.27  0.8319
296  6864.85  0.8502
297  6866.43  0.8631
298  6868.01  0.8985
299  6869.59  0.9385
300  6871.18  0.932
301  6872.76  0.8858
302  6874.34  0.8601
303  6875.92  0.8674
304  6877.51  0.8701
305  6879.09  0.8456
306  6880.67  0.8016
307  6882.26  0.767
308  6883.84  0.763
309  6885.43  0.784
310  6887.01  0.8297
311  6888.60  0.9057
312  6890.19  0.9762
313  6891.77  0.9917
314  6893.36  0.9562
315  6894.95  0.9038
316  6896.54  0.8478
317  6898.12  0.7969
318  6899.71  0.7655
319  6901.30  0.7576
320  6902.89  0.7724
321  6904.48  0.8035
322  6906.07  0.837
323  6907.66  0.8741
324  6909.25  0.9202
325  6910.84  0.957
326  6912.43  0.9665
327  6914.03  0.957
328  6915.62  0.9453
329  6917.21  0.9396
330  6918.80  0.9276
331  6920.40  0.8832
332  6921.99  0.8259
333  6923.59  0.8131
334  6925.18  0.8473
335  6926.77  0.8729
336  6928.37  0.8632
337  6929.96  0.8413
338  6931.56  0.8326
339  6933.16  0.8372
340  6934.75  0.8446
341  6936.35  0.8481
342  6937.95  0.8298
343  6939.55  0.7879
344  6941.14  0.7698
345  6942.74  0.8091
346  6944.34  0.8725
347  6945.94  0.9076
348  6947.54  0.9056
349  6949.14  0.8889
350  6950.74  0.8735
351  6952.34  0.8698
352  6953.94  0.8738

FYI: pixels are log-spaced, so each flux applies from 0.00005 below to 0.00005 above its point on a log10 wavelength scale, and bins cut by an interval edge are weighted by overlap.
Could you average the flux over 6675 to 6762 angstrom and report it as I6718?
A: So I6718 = 0.885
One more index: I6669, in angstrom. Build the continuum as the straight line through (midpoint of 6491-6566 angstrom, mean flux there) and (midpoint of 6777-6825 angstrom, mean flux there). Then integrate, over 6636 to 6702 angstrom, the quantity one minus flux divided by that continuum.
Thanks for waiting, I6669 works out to 2.3 angstrom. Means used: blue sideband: 0.917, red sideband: 0.916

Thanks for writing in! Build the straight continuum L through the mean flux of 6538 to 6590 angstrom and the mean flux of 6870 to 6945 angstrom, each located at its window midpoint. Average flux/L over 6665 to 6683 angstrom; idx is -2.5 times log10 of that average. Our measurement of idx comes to -0.01 mag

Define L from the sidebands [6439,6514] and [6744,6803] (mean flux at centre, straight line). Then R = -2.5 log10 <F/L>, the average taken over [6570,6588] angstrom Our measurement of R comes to 0.07 mag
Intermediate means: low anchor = 0.94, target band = 0.868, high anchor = 0.908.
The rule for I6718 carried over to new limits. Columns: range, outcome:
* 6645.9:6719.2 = 0.88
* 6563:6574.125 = 0.892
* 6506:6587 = 0.903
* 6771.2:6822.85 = 0.914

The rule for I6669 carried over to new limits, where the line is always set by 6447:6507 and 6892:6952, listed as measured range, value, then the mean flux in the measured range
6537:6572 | 1.10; 0.9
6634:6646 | 0.26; 0.894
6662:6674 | -1.20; 0.999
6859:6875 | 0.12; 0.866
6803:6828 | -1.48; 0.935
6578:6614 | 0.78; 0.902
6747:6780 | -0.51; 0.905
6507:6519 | 0.13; 0.926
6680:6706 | 1.57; 0.849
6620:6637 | 0.39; 0.895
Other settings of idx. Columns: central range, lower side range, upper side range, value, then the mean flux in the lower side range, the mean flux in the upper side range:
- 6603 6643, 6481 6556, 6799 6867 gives 0.02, 0.926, 0.899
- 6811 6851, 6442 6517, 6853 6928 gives -0.04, 0.94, 0.866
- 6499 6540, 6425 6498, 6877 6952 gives 0.02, 0.935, 0.86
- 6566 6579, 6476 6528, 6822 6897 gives 0.06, 0.936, 0.881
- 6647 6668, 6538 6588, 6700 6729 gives -0.06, 0.892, 0.886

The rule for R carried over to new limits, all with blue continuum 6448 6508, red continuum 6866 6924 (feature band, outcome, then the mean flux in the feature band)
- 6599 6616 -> 0.02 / 0.904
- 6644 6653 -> 0.03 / 0.891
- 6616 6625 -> 0.00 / 0.918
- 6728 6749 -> -0.05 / 0.938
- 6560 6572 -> 0.04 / 0.898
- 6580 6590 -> 0.05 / 0.884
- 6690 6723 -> 0.05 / 0.862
